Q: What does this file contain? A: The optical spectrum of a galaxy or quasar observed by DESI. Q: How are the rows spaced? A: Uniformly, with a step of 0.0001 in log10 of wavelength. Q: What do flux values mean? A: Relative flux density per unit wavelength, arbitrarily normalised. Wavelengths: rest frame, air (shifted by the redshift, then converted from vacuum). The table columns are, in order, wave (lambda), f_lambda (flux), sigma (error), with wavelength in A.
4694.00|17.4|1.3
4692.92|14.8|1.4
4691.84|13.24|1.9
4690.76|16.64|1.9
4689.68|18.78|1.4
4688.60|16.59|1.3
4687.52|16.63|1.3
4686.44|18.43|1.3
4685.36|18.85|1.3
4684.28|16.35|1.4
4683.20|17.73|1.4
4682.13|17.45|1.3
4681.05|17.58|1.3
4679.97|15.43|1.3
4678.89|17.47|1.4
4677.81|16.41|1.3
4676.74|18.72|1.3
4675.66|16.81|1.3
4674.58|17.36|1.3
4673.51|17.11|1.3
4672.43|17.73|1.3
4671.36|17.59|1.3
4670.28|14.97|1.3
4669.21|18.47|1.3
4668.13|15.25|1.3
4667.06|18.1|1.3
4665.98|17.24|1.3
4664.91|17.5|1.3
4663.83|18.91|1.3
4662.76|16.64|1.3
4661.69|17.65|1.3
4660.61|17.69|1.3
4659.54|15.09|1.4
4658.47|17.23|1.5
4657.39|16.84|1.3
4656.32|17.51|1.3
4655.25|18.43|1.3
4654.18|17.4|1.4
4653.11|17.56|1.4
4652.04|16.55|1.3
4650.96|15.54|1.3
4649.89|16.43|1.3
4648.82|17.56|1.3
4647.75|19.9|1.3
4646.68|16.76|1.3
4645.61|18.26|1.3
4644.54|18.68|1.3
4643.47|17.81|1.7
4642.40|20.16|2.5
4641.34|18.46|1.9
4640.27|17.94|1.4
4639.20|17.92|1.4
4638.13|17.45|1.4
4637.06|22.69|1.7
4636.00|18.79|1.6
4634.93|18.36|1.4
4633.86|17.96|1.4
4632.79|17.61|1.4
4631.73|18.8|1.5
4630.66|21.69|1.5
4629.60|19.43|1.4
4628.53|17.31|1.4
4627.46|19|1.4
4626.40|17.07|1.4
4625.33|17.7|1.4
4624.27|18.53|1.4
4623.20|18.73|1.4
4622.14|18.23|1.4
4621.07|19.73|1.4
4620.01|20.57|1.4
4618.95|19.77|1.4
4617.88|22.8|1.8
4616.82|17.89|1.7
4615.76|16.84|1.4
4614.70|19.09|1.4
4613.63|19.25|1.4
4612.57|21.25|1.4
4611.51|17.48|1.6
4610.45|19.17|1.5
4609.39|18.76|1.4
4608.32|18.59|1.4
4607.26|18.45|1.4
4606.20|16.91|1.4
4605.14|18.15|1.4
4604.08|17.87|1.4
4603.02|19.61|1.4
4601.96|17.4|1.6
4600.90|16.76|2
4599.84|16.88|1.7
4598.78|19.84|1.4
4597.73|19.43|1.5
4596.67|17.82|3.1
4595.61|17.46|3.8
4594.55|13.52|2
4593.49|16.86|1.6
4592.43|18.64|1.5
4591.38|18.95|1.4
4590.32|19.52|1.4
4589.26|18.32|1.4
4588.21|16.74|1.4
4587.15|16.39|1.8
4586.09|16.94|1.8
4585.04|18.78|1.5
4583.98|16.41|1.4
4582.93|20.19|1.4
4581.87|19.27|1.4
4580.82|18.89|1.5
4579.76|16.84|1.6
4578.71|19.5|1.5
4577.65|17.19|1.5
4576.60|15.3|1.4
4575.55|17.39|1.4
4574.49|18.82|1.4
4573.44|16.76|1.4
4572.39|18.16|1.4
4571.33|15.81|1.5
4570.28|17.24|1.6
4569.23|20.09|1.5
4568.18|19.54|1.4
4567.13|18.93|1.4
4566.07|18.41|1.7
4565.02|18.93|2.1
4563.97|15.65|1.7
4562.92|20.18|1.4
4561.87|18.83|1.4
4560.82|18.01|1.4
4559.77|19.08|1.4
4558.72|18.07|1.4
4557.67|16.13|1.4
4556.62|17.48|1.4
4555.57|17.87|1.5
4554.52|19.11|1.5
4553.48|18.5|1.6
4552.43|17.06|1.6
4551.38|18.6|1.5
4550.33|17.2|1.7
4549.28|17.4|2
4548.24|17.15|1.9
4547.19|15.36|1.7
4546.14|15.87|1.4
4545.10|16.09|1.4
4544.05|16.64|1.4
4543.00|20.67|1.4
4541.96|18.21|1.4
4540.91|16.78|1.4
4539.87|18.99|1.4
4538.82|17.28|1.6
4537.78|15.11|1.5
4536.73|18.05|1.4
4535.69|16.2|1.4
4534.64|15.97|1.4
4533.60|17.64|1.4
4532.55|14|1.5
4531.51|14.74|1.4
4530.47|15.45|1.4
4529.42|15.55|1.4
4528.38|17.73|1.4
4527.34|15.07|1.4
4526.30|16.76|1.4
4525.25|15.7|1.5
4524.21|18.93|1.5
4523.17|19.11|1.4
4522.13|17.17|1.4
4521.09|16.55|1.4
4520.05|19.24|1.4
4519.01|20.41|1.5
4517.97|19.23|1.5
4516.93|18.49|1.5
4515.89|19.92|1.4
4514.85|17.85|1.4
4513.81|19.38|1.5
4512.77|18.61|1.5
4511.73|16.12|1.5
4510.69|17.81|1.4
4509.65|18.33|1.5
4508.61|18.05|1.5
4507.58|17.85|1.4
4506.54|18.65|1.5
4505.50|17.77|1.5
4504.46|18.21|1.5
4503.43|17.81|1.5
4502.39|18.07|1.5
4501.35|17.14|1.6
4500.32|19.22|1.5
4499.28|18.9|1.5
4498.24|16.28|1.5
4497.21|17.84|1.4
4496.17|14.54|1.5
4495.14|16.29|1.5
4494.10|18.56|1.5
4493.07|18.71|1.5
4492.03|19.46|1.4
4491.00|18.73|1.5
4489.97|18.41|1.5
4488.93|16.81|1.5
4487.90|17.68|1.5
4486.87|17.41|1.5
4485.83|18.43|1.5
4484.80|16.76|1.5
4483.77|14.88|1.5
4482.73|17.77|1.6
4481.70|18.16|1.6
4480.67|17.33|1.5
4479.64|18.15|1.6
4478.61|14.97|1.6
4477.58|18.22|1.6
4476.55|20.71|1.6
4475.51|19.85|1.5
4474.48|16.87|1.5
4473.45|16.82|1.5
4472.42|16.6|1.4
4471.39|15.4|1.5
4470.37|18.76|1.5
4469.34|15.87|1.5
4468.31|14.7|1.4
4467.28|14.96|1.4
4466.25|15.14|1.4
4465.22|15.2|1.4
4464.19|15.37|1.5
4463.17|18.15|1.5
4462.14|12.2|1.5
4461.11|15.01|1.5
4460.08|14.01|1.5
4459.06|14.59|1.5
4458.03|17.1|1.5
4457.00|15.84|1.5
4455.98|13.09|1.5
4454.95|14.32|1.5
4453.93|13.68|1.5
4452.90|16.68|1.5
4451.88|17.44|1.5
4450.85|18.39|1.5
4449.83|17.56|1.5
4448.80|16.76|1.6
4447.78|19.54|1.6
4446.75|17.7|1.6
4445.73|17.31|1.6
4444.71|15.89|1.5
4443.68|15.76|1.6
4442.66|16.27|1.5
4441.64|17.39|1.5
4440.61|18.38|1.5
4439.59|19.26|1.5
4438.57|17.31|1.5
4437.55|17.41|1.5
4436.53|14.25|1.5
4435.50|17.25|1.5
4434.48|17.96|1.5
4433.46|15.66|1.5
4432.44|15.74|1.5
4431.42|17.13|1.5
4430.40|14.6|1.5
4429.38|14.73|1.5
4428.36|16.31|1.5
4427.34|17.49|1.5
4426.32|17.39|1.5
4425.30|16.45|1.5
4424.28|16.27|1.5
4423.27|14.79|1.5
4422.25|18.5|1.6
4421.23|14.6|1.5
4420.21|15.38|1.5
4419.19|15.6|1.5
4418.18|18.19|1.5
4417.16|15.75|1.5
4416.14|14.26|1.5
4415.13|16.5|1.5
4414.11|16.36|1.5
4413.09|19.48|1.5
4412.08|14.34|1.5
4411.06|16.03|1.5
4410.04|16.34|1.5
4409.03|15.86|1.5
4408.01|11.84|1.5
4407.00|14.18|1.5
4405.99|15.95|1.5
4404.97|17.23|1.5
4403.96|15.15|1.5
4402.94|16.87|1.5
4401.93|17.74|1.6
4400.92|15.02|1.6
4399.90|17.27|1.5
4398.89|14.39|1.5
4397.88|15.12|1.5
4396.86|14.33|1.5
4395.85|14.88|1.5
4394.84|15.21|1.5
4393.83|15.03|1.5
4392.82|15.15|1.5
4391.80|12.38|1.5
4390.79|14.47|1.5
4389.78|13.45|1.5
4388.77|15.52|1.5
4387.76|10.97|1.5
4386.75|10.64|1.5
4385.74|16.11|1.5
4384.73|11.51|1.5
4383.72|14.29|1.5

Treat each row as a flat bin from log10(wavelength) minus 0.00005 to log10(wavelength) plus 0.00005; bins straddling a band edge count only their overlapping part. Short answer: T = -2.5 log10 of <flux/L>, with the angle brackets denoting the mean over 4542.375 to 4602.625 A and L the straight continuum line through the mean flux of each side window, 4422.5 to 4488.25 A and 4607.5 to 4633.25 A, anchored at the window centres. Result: 0.03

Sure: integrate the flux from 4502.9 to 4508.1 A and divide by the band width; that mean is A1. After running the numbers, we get 18.1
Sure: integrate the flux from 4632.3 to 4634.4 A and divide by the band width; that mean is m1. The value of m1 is 17.7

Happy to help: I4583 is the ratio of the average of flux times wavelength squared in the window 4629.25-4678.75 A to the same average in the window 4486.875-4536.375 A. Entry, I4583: 1.1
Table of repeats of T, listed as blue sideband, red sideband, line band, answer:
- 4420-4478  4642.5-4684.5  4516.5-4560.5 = -0.03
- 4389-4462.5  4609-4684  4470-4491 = -0.07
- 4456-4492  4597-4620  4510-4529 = -0.04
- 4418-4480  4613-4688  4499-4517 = -0.08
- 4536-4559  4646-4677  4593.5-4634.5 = -0.07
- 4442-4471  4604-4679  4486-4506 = -0.09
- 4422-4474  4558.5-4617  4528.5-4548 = 0.05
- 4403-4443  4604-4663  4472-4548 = -0.03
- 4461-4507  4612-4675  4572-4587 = -0.01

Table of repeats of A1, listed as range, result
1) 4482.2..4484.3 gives 16.3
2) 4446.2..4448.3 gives 18.6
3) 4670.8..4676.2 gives 17.3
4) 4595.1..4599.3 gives 18.7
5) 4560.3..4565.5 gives 18.3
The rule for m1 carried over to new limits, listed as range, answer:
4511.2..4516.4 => 18.4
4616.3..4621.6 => 20.2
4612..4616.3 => 19.1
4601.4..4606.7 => 18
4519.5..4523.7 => 18.1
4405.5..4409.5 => 14.5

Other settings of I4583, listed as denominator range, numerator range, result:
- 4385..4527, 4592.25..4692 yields 1.17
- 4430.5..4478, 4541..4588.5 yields 1.13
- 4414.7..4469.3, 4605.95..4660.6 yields 1.24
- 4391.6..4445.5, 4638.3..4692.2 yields 1.21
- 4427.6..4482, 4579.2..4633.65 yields 1.19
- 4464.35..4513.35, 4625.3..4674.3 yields 1.10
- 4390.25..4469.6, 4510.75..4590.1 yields 1.17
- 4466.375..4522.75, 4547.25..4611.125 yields 1.05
